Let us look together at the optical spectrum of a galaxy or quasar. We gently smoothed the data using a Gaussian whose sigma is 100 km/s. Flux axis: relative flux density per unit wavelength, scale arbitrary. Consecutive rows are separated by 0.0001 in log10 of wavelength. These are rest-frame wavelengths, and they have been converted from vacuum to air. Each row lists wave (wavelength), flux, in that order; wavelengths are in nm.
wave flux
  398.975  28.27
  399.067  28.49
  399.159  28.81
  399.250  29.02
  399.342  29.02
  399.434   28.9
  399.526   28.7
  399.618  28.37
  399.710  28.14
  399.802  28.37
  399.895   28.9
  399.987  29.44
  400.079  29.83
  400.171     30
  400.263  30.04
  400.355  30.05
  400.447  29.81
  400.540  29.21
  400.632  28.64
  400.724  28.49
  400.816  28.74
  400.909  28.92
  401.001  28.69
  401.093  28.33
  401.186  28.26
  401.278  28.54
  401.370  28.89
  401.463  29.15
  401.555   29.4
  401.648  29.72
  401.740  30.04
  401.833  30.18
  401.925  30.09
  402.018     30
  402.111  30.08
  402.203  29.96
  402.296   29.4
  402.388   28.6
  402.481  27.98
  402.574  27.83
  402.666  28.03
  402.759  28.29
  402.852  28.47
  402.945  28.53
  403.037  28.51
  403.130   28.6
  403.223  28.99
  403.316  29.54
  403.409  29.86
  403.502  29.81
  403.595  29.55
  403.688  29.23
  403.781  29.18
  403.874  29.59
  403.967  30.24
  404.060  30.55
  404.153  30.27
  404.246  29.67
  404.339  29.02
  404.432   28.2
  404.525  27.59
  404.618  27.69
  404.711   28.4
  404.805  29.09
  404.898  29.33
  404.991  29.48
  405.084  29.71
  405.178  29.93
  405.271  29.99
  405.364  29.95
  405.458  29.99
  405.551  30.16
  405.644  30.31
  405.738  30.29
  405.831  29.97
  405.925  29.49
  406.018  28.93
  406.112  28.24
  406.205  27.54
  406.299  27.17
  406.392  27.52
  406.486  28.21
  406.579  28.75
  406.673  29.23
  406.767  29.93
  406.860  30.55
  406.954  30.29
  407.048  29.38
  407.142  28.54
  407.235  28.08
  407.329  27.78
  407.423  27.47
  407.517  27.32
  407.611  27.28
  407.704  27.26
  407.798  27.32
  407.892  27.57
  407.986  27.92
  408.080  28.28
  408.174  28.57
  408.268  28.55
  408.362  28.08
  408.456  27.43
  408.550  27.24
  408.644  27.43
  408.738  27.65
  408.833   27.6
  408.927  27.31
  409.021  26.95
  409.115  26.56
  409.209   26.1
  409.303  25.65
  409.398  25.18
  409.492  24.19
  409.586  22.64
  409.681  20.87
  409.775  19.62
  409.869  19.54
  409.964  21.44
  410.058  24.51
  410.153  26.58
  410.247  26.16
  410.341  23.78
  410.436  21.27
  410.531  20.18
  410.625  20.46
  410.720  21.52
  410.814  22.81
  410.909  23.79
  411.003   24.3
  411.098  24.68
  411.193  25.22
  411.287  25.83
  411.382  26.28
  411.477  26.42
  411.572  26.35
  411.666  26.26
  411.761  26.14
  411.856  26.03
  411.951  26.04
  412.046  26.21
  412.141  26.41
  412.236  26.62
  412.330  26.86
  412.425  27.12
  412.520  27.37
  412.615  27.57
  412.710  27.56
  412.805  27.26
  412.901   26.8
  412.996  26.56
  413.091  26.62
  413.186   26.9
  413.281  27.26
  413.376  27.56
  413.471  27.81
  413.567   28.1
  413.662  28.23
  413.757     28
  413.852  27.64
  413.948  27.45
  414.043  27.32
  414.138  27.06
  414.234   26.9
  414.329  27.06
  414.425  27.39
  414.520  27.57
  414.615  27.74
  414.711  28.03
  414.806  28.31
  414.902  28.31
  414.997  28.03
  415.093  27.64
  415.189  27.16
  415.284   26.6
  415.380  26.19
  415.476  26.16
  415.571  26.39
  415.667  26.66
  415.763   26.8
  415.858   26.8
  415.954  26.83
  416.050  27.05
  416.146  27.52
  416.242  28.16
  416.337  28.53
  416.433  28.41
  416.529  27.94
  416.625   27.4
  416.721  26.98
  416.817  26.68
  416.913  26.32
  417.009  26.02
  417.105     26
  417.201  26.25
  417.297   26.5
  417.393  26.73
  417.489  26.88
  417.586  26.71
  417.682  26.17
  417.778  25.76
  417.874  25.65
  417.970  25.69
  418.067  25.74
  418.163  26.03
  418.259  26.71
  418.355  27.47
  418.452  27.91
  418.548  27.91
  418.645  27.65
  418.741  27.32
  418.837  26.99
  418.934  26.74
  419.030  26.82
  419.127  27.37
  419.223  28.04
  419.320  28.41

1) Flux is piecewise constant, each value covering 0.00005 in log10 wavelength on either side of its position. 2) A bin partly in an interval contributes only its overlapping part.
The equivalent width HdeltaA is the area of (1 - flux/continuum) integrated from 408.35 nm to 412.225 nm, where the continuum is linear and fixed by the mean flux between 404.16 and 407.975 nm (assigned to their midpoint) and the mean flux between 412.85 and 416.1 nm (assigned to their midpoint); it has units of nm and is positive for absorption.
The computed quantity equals 0.44 nm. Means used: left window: 28.8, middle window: 24.8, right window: 27.3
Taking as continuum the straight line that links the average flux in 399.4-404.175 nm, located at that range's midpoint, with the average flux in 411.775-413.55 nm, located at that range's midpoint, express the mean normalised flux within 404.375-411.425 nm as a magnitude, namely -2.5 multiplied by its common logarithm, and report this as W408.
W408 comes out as 0.042 mag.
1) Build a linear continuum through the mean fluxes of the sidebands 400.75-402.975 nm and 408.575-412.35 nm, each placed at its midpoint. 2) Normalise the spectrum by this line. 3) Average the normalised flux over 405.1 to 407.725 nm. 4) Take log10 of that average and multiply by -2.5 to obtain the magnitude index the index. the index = -0.09 mag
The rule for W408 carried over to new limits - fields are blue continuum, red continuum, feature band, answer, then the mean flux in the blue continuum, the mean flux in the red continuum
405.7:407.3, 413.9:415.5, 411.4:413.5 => 0.04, 28.9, 27.4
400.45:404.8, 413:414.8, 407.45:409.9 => 0.08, 29.1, 27.5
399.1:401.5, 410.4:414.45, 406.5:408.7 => -0.04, 29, 26.1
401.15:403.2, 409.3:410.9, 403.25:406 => -0.09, 29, 22.7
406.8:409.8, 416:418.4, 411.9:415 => -0.02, 27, 26.8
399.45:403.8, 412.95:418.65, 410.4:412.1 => 0.14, 29.1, 27.1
